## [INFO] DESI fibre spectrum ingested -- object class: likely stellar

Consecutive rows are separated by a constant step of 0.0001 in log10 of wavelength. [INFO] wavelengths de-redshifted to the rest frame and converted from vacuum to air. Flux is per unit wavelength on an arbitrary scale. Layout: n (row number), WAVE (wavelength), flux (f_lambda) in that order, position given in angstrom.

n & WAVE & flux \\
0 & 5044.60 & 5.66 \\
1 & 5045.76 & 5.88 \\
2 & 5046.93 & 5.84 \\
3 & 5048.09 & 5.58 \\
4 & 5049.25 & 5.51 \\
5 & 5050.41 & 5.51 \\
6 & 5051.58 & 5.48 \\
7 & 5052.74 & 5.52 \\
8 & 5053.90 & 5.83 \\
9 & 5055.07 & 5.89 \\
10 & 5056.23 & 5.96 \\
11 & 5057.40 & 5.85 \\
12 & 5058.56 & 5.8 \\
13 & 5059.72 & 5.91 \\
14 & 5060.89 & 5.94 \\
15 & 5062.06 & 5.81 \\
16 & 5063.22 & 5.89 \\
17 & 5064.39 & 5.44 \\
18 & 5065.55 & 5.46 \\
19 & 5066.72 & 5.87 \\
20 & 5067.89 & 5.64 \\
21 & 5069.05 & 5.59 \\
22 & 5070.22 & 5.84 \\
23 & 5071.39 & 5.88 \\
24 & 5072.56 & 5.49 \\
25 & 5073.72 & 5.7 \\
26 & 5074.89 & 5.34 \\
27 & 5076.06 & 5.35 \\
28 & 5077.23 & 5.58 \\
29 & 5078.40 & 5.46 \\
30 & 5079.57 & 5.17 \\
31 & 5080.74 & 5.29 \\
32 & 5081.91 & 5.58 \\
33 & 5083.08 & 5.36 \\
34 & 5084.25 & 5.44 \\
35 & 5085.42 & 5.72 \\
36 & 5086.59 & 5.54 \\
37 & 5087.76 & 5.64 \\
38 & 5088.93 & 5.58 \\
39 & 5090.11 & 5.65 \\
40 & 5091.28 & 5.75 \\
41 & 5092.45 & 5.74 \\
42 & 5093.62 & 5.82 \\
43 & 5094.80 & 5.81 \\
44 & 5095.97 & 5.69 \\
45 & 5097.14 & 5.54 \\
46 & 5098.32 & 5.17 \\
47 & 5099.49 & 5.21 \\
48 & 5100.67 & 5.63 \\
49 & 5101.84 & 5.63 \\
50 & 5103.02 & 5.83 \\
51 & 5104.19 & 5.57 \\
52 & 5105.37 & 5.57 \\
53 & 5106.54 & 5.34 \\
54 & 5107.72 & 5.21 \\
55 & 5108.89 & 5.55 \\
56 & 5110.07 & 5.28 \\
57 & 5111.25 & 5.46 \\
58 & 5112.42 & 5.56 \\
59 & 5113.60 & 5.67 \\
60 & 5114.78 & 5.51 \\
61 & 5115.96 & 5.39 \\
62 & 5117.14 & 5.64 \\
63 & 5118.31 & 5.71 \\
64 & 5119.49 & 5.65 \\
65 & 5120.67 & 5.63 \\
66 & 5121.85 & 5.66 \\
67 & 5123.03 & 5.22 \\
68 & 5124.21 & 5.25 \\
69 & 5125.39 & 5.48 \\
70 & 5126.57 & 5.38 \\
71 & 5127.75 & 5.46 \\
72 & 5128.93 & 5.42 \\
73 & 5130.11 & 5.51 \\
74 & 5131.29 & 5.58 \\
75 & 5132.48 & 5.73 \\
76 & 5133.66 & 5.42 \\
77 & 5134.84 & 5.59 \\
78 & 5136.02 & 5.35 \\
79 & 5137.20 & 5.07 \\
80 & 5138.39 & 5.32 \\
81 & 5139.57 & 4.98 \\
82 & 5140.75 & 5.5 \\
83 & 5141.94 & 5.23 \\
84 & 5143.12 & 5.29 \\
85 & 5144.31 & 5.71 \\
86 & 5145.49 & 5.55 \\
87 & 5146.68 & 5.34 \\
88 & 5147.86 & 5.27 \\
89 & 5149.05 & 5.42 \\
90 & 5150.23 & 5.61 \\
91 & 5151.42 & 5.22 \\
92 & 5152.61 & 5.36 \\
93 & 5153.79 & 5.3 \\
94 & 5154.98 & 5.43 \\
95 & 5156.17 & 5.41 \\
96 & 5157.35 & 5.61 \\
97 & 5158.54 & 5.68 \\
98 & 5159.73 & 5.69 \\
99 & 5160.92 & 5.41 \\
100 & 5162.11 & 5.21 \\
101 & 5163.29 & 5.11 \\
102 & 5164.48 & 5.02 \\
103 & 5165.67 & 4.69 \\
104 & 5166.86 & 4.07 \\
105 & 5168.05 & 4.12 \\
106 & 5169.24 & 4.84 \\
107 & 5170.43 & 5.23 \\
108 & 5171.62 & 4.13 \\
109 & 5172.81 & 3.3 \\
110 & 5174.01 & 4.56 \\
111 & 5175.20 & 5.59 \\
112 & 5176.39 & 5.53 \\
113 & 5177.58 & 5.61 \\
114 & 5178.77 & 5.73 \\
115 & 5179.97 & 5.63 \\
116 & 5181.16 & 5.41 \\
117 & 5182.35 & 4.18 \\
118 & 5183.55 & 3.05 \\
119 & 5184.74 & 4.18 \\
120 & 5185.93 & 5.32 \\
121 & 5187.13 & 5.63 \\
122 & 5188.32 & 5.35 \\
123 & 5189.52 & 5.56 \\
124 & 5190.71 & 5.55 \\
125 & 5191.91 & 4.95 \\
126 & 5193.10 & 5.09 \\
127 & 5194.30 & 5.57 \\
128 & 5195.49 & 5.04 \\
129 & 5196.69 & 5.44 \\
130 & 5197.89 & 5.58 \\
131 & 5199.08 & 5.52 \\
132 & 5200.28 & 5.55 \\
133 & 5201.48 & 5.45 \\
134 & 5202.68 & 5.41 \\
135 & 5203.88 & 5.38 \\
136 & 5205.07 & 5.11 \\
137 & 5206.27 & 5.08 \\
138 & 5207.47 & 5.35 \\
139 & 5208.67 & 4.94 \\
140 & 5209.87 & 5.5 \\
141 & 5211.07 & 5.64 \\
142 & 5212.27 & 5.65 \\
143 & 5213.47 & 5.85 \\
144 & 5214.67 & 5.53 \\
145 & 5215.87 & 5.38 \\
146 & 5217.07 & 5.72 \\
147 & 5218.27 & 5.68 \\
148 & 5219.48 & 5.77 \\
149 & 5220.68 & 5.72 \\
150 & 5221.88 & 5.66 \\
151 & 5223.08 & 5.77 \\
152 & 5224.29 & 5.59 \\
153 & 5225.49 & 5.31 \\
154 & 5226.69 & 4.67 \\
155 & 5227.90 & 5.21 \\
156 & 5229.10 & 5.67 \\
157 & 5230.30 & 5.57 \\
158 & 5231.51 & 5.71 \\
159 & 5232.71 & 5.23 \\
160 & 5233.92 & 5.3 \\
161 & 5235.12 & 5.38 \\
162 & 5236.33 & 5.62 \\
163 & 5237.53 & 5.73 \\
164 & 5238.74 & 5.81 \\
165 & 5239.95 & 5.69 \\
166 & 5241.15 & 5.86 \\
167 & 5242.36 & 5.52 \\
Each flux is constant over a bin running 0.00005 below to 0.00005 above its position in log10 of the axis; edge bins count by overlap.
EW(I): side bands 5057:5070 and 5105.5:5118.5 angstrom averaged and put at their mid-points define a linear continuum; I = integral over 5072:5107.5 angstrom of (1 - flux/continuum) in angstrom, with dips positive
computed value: 0.4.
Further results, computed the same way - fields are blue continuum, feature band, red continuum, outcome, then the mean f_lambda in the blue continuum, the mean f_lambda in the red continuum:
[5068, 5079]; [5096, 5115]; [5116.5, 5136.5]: 0.2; 5.58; 5.51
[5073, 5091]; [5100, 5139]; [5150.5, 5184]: -1.5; 5.5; 5.02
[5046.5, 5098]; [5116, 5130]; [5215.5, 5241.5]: 0.3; 5.64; 5.55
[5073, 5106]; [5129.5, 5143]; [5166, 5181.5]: -0.5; 5.55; 4.89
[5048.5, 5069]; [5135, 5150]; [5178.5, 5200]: 0.0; 5.72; 5.15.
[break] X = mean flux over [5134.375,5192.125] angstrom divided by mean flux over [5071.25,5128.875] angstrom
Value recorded 0.9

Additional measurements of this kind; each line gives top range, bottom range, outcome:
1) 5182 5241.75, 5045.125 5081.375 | 0.95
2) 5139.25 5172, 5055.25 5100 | 0.93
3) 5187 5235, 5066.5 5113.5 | 0.98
